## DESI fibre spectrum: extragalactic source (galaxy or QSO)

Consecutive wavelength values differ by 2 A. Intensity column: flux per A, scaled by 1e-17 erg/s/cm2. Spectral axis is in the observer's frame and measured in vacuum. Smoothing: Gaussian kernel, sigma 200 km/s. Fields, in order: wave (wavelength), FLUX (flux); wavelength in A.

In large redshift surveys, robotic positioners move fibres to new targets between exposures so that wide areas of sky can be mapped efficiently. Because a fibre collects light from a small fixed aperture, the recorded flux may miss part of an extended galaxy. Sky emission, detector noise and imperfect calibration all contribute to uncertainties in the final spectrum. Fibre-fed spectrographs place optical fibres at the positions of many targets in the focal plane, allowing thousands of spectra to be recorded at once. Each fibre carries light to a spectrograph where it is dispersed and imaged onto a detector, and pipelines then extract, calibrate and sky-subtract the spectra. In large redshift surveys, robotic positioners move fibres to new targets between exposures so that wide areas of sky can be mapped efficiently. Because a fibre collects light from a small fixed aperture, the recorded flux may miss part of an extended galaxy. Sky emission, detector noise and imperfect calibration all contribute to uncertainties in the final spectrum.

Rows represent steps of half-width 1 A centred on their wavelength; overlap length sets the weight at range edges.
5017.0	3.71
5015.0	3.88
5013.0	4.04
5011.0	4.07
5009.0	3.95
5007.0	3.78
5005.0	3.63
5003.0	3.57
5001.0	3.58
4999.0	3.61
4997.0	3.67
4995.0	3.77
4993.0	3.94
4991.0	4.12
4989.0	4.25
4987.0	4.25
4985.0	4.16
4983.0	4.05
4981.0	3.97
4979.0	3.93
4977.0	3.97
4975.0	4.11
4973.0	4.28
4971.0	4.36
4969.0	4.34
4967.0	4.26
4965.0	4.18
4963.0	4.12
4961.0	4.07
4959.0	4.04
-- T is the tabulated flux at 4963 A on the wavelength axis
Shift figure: 4.12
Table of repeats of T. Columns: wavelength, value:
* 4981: 3.97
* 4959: 4.04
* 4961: 4.07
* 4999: 3.61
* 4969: 4.34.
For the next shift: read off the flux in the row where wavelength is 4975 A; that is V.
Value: 4.11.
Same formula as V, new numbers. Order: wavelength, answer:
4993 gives 3.94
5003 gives 3.57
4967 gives 4.26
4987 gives 4.25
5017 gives 3.71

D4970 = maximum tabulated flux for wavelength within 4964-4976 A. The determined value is 4.36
